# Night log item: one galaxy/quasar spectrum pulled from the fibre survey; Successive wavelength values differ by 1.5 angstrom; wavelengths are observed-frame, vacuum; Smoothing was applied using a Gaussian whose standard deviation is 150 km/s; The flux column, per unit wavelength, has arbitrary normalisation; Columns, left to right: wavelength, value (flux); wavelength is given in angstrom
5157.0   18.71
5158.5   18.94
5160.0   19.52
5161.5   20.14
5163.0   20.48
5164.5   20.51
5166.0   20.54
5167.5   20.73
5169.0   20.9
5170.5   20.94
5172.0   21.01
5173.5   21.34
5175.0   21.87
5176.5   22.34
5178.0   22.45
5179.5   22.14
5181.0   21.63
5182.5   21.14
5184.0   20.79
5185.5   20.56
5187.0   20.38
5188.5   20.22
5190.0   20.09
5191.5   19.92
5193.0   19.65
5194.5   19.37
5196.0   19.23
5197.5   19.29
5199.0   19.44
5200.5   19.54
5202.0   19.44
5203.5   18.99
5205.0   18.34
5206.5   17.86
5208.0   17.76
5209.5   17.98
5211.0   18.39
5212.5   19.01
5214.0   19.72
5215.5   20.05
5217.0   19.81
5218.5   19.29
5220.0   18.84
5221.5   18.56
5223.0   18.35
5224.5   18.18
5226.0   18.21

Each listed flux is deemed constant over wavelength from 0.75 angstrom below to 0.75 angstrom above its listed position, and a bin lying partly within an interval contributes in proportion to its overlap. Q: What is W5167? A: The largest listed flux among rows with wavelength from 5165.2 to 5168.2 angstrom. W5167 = 20.73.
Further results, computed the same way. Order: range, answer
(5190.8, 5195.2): 19.92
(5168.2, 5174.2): 21.34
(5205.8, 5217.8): 20.05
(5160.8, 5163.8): 20.48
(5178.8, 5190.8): 22.14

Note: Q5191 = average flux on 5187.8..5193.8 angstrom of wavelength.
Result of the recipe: 20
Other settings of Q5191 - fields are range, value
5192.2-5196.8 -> 19.4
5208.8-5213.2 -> 18.5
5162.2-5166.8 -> 20.5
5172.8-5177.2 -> 21.9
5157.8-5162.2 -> 19.5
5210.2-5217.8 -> 19.4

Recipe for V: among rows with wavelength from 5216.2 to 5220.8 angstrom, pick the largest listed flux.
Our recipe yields 19.81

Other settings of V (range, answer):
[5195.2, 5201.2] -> 19.54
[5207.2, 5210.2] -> 17.98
